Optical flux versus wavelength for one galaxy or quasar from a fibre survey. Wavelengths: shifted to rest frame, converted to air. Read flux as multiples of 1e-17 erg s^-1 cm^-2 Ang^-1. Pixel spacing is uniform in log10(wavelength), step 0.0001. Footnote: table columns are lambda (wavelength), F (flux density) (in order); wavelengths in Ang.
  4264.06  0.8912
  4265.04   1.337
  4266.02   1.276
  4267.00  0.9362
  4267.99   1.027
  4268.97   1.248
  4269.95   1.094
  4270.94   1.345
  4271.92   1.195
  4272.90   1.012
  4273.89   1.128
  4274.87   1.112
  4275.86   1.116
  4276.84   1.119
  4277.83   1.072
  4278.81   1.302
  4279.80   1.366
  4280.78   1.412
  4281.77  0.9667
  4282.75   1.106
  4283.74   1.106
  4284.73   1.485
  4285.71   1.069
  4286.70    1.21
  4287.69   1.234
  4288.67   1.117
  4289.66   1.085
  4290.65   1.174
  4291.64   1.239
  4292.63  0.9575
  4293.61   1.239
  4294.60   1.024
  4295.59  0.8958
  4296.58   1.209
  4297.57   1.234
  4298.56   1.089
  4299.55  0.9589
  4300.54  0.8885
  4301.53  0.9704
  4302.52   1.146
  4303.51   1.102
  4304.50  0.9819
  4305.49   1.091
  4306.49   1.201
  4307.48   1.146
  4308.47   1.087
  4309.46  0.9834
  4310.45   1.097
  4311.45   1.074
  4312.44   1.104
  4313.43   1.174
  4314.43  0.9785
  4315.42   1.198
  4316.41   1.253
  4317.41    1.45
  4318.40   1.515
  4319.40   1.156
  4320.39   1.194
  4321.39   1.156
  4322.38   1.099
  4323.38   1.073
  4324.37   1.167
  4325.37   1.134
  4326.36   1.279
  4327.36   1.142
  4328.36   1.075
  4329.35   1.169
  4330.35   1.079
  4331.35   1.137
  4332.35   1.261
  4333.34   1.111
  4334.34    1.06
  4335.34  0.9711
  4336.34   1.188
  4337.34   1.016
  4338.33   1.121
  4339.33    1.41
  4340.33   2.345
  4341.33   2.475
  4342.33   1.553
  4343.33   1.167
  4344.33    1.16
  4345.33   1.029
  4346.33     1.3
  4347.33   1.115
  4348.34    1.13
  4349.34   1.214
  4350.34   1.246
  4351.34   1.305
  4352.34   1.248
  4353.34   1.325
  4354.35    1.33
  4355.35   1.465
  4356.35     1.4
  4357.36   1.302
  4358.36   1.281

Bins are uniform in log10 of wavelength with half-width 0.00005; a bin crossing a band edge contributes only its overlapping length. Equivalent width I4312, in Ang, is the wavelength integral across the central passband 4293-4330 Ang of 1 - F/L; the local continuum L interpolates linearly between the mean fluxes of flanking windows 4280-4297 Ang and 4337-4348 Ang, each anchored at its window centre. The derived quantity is 4.1 Ang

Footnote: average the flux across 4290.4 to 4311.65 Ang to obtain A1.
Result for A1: 1.08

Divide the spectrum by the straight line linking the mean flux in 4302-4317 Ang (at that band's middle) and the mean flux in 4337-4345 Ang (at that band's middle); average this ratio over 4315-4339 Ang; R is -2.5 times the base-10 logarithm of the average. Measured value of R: 0.14 mag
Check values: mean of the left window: 1.11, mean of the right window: 1.53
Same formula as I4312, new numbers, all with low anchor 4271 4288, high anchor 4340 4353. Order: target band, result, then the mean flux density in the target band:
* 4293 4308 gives 2.0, 1.08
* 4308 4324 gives 1.7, 1.16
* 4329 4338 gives 1.6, 1.11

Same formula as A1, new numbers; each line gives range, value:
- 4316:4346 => 1.27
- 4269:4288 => 1.18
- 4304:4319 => 1.16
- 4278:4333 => 1.15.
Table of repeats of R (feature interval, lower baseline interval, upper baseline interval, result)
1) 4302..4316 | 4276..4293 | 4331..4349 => 0.128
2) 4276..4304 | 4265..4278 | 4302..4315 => -0.019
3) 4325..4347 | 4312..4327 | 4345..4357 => -0.043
